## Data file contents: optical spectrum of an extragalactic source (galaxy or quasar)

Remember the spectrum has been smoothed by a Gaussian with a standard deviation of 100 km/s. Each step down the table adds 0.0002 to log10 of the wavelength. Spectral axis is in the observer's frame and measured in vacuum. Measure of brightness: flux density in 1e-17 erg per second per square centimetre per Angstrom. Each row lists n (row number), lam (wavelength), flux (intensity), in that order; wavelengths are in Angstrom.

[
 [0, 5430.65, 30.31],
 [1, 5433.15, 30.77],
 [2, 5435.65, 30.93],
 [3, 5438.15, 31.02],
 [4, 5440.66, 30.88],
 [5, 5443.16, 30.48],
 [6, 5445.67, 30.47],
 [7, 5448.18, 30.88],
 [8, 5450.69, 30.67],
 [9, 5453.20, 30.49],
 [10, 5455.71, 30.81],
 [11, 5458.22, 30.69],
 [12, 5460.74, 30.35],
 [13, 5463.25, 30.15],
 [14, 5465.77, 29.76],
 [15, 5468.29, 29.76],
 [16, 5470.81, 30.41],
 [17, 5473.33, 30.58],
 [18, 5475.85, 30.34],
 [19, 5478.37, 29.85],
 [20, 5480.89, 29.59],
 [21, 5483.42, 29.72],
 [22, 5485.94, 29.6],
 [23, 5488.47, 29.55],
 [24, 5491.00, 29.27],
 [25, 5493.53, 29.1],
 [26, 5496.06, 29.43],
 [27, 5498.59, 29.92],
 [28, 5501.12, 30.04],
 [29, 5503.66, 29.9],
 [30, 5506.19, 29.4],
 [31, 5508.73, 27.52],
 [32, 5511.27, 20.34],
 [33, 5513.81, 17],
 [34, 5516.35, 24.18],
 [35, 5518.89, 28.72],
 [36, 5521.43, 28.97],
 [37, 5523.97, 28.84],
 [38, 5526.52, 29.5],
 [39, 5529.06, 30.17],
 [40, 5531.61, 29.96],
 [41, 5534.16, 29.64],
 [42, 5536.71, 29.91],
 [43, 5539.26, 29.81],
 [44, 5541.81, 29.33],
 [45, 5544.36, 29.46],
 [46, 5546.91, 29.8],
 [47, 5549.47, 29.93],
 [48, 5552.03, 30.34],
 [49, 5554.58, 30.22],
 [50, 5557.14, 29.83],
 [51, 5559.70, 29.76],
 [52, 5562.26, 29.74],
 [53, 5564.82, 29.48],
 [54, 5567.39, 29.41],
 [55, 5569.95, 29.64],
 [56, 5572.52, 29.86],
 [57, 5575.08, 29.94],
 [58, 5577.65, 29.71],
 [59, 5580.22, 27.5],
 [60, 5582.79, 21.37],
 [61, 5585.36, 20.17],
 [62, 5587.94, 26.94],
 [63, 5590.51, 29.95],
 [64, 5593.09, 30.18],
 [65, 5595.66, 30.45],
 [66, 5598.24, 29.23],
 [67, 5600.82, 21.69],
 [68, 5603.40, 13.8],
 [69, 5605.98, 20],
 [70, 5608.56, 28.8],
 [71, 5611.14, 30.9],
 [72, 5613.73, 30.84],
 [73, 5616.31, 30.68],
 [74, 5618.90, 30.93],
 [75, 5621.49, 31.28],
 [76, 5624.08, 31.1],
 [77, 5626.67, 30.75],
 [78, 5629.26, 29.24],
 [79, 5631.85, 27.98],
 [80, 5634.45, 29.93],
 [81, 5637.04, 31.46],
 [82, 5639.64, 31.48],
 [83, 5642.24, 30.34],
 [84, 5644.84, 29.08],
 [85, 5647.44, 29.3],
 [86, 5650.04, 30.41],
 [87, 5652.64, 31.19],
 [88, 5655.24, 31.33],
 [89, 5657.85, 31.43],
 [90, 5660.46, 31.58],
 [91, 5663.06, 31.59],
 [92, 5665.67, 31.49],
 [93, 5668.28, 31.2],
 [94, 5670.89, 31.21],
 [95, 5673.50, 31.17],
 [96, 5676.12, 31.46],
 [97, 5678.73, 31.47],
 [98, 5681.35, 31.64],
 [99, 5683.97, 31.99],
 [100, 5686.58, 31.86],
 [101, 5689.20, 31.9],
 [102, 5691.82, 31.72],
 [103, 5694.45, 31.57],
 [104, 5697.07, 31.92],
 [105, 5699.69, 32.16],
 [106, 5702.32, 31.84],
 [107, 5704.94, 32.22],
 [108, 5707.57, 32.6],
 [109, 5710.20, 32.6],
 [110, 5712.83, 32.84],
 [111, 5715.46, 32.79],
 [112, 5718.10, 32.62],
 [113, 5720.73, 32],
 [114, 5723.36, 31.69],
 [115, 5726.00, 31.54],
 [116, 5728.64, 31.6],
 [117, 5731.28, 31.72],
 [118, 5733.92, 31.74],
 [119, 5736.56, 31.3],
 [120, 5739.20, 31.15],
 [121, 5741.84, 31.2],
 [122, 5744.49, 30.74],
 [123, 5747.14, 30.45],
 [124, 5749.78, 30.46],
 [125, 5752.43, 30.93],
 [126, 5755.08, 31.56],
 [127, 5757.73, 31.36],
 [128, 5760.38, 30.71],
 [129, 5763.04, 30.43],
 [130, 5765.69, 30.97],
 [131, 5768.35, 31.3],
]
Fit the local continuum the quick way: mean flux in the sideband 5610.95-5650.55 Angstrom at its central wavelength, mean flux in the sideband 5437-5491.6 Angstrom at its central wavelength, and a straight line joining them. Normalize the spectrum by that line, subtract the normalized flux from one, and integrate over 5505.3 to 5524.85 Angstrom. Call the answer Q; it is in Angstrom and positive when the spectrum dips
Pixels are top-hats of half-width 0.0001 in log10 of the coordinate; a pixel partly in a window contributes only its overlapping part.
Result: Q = 3.09 Angstrom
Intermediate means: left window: 30.2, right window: 30.3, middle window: 25.5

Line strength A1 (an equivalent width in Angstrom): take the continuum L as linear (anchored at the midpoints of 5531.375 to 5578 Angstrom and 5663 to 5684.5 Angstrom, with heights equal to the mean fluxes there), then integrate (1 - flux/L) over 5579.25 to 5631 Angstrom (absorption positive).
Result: 5.4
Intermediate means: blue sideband 29.8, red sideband 31.4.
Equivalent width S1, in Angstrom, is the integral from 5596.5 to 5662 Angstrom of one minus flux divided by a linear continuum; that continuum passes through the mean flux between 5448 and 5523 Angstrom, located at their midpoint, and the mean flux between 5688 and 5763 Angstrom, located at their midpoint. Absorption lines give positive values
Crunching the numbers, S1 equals 3.3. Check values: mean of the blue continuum 28.9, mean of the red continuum 31.7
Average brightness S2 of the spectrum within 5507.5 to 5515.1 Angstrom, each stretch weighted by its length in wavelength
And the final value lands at 21.6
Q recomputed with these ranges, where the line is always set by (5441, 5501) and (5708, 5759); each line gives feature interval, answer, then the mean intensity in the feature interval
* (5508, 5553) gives 3.7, 28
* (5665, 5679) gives 0.0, 31.3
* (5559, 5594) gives 3.0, 28.1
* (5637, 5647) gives 0.2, 30.3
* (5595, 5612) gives 3.4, 24.6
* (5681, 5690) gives -0.2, 31.9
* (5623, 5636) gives 0.5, 29.8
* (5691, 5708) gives -0.3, 32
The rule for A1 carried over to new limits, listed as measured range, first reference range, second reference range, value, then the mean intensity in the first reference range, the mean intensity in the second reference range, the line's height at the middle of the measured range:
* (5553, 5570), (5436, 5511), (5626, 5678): 0.31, 29.9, 30.7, 30.3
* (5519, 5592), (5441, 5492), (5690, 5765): 4.23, 30.2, 31.6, 30.7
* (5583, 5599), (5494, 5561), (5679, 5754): 1.23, 28.5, 31.7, 29.6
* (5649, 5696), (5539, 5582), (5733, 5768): -1.65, 29.5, 31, 30.4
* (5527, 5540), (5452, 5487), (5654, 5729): 0.32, 30.2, 31.8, 30.6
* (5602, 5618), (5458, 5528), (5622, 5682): 2.27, 28.6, 30.8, 30.2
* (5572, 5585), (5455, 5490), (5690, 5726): 1.68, 30.1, 32.2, 31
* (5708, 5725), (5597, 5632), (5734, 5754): -1.22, 27.7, 31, 30.3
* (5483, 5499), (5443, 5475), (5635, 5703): 0.56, 30.4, 31.3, 30.5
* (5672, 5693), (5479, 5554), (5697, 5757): -0.40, 28.6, 31.7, 31.1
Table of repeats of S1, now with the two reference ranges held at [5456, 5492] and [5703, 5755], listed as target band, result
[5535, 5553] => 0.4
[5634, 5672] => 0.4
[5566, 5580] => 0.5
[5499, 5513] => 1.4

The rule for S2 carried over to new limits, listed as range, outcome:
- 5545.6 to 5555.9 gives 30.1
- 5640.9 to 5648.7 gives 29.6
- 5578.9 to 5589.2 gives 24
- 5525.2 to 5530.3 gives 29.8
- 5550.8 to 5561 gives 30.1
